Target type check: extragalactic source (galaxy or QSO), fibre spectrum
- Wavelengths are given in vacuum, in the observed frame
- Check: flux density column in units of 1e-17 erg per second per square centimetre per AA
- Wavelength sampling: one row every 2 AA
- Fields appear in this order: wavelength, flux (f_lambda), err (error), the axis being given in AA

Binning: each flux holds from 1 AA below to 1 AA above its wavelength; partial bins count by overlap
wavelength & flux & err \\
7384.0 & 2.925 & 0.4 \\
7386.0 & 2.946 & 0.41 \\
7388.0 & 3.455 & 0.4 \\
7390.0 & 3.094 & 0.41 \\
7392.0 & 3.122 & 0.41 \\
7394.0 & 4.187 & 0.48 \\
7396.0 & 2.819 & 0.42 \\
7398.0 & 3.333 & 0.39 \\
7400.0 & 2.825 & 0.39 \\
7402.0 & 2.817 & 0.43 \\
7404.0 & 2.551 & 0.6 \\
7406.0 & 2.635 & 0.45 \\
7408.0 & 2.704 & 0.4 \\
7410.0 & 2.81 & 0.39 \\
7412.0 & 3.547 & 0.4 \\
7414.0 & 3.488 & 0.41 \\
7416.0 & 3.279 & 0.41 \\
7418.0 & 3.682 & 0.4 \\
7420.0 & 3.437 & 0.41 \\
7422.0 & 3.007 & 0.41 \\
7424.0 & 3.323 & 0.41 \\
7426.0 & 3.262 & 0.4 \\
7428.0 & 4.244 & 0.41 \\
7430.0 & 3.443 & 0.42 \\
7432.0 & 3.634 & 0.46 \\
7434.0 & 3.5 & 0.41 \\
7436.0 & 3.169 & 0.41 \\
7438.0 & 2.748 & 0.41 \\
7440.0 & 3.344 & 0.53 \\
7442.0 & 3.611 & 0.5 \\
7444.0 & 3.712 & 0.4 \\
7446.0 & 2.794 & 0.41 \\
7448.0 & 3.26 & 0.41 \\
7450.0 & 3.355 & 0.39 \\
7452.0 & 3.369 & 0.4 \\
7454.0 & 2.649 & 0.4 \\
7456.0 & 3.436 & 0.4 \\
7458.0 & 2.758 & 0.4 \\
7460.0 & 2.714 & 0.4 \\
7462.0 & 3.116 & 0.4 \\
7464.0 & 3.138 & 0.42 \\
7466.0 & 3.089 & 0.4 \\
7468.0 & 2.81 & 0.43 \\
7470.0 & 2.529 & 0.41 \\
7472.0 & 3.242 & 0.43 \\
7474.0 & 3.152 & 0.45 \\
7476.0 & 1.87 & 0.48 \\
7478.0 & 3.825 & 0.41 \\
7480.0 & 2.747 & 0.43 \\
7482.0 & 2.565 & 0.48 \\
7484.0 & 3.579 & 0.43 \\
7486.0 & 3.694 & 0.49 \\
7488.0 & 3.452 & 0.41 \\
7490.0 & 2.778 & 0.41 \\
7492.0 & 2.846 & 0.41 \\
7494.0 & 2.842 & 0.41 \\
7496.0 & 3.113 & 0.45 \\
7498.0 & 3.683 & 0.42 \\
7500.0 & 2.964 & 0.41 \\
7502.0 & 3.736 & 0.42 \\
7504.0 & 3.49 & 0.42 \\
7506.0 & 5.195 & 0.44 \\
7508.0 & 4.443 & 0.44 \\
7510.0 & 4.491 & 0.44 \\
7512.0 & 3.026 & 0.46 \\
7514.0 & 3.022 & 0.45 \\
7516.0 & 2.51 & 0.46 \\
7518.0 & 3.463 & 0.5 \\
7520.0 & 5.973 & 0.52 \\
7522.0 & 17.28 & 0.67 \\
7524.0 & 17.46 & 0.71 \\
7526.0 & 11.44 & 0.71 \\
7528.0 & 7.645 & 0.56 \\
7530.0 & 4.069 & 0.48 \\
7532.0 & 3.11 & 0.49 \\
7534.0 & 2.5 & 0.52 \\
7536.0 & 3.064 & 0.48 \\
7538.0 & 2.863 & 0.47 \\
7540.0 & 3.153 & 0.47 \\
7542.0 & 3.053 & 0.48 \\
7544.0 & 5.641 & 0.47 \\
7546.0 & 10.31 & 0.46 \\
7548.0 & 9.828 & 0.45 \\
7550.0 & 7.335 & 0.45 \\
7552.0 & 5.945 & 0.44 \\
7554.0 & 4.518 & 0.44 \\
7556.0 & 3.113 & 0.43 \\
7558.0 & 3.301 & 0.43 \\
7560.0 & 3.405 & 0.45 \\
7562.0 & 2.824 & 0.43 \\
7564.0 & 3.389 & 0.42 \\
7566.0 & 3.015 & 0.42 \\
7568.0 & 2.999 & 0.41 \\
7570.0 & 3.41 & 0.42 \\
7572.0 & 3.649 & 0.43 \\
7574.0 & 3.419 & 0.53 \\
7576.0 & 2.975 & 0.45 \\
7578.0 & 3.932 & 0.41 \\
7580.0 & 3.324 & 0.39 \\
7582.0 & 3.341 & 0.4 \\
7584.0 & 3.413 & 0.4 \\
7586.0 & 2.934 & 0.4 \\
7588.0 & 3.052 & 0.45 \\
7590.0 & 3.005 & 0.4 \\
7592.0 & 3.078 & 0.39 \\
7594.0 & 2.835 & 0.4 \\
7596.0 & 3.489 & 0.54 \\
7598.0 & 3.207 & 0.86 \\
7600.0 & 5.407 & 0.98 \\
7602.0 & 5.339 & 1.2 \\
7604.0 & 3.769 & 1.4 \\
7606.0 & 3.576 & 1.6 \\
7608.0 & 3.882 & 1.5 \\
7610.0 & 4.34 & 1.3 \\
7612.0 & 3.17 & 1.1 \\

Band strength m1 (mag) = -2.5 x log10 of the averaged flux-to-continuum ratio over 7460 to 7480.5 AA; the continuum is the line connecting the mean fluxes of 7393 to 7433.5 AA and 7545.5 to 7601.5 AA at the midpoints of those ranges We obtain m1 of 0.198 mag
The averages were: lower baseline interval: 3.25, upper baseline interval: 4.04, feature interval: 2.95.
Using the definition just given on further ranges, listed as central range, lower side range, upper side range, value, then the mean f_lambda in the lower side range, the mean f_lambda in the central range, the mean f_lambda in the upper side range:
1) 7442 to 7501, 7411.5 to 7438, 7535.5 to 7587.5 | 0.19 mag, 3.43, 3.08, 4.16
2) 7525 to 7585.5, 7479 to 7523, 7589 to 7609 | -0.13 mag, 4.13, 4.45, 3.76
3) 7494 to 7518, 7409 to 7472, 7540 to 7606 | 0.03 mag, 3.23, 3.57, 4.11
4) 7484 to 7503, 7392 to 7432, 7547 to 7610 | 0.10 mag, 3.24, 3.25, 3.9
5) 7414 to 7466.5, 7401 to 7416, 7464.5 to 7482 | -0.12 mag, 2.96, 3.28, 2.89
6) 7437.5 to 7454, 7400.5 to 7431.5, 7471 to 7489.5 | -0.03 mag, 3.22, 3.25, 3.12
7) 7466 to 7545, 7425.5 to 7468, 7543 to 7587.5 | -0.15 mag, 3.24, 4.4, 4.35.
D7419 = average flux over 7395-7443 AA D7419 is 3.22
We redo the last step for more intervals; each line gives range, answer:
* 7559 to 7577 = 3.23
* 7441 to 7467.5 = 3.15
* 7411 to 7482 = 3.2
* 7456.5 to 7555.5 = 4.58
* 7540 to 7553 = 6.72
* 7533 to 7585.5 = 4.13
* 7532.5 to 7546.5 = 4.11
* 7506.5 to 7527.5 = 7.27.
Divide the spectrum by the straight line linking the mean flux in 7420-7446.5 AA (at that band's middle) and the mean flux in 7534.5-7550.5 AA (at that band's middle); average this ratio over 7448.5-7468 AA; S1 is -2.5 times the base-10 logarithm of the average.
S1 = 0.25 mag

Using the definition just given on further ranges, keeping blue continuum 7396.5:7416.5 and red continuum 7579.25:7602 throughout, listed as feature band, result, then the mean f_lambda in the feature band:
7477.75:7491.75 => 0.00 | 3.18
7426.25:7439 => -0.13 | 3.44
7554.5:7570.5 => 0.06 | 3.22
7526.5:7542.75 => -0.19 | 3.93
